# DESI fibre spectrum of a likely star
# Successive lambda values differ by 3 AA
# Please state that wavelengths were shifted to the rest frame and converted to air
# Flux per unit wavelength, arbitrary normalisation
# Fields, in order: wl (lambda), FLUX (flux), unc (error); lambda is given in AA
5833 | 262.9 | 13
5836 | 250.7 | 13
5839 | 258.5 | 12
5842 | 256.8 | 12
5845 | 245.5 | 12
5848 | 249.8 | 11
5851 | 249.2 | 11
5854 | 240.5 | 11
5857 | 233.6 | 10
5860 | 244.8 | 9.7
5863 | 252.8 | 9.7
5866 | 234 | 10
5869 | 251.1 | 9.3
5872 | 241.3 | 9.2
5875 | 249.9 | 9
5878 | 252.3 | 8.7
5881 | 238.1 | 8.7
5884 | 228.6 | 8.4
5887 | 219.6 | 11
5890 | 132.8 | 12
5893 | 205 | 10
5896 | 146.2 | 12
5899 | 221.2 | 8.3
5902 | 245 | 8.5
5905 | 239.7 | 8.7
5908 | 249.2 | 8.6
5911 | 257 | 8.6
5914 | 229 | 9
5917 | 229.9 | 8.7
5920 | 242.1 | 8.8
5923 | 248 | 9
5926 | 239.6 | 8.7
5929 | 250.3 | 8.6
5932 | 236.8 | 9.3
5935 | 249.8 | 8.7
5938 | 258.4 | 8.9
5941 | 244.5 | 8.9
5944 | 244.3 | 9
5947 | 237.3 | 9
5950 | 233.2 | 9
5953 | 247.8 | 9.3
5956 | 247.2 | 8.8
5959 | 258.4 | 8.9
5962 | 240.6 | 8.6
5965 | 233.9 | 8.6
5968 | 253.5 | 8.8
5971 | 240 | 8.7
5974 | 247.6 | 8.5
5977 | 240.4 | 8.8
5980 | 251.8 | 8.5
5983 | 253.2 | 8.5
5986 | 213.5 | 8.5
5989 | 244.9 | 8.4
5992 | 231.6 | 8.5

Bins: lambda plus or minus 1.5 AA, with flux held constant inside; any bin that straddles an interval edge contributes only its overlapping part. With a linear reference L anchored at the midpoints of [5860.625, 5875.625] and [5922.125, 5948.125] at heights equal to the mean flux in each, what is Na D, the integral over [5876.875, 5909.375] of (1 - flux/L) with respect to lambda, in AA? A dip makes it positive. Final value 4.0 AA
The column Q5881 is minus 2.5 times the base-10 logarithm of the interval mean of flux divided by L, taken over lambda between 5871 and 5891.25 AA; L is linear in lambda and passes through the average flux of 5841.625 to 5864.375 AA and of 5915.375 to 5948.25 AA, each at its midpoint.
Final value 0.10 mag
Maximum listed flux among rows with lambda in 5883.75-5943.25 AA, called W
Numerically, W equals 258.4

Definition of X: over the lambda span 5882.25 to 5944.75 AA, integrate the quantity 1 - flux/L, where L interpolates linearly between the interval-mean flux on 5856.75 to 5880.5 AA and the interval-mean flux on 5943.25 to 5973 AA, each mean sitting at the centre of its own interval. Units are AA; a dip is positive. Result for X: 3.9 AA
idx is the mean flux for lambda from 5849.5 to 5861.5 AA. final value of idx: 242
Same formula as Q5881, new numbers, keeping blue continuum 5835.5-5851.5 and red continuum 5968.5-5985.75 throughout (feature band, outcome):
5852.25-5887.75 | 0.042 mag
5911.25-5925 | 0.039 mag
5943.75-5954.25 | 0.027 mag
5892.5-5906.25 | 0.177 mag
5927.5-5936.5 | 0.006 mag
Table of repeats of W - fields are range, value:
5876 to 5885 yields 252.3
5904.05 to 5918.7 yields 257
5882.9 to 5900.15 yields 228.6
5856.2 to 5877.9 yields 252.8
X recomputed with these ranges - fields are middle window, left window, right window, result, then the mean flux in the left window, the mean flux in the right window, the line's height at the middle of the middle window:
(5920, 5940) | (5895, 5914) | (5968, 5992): -1.17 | 229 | 242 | 233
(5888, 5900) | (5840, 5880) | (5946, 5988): 3.38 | 246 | 243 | 245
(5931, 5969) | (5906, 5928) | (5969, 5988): -0.50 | 242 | 242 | 242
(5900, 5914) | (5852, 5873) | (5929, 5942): 0.06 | 243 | 248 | 246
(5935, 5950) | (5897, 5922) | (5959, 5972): -0.24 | 237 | 244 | 241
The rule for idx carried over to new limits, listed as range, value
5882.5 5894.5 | 196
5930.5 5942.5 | 247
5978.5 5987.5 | 240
